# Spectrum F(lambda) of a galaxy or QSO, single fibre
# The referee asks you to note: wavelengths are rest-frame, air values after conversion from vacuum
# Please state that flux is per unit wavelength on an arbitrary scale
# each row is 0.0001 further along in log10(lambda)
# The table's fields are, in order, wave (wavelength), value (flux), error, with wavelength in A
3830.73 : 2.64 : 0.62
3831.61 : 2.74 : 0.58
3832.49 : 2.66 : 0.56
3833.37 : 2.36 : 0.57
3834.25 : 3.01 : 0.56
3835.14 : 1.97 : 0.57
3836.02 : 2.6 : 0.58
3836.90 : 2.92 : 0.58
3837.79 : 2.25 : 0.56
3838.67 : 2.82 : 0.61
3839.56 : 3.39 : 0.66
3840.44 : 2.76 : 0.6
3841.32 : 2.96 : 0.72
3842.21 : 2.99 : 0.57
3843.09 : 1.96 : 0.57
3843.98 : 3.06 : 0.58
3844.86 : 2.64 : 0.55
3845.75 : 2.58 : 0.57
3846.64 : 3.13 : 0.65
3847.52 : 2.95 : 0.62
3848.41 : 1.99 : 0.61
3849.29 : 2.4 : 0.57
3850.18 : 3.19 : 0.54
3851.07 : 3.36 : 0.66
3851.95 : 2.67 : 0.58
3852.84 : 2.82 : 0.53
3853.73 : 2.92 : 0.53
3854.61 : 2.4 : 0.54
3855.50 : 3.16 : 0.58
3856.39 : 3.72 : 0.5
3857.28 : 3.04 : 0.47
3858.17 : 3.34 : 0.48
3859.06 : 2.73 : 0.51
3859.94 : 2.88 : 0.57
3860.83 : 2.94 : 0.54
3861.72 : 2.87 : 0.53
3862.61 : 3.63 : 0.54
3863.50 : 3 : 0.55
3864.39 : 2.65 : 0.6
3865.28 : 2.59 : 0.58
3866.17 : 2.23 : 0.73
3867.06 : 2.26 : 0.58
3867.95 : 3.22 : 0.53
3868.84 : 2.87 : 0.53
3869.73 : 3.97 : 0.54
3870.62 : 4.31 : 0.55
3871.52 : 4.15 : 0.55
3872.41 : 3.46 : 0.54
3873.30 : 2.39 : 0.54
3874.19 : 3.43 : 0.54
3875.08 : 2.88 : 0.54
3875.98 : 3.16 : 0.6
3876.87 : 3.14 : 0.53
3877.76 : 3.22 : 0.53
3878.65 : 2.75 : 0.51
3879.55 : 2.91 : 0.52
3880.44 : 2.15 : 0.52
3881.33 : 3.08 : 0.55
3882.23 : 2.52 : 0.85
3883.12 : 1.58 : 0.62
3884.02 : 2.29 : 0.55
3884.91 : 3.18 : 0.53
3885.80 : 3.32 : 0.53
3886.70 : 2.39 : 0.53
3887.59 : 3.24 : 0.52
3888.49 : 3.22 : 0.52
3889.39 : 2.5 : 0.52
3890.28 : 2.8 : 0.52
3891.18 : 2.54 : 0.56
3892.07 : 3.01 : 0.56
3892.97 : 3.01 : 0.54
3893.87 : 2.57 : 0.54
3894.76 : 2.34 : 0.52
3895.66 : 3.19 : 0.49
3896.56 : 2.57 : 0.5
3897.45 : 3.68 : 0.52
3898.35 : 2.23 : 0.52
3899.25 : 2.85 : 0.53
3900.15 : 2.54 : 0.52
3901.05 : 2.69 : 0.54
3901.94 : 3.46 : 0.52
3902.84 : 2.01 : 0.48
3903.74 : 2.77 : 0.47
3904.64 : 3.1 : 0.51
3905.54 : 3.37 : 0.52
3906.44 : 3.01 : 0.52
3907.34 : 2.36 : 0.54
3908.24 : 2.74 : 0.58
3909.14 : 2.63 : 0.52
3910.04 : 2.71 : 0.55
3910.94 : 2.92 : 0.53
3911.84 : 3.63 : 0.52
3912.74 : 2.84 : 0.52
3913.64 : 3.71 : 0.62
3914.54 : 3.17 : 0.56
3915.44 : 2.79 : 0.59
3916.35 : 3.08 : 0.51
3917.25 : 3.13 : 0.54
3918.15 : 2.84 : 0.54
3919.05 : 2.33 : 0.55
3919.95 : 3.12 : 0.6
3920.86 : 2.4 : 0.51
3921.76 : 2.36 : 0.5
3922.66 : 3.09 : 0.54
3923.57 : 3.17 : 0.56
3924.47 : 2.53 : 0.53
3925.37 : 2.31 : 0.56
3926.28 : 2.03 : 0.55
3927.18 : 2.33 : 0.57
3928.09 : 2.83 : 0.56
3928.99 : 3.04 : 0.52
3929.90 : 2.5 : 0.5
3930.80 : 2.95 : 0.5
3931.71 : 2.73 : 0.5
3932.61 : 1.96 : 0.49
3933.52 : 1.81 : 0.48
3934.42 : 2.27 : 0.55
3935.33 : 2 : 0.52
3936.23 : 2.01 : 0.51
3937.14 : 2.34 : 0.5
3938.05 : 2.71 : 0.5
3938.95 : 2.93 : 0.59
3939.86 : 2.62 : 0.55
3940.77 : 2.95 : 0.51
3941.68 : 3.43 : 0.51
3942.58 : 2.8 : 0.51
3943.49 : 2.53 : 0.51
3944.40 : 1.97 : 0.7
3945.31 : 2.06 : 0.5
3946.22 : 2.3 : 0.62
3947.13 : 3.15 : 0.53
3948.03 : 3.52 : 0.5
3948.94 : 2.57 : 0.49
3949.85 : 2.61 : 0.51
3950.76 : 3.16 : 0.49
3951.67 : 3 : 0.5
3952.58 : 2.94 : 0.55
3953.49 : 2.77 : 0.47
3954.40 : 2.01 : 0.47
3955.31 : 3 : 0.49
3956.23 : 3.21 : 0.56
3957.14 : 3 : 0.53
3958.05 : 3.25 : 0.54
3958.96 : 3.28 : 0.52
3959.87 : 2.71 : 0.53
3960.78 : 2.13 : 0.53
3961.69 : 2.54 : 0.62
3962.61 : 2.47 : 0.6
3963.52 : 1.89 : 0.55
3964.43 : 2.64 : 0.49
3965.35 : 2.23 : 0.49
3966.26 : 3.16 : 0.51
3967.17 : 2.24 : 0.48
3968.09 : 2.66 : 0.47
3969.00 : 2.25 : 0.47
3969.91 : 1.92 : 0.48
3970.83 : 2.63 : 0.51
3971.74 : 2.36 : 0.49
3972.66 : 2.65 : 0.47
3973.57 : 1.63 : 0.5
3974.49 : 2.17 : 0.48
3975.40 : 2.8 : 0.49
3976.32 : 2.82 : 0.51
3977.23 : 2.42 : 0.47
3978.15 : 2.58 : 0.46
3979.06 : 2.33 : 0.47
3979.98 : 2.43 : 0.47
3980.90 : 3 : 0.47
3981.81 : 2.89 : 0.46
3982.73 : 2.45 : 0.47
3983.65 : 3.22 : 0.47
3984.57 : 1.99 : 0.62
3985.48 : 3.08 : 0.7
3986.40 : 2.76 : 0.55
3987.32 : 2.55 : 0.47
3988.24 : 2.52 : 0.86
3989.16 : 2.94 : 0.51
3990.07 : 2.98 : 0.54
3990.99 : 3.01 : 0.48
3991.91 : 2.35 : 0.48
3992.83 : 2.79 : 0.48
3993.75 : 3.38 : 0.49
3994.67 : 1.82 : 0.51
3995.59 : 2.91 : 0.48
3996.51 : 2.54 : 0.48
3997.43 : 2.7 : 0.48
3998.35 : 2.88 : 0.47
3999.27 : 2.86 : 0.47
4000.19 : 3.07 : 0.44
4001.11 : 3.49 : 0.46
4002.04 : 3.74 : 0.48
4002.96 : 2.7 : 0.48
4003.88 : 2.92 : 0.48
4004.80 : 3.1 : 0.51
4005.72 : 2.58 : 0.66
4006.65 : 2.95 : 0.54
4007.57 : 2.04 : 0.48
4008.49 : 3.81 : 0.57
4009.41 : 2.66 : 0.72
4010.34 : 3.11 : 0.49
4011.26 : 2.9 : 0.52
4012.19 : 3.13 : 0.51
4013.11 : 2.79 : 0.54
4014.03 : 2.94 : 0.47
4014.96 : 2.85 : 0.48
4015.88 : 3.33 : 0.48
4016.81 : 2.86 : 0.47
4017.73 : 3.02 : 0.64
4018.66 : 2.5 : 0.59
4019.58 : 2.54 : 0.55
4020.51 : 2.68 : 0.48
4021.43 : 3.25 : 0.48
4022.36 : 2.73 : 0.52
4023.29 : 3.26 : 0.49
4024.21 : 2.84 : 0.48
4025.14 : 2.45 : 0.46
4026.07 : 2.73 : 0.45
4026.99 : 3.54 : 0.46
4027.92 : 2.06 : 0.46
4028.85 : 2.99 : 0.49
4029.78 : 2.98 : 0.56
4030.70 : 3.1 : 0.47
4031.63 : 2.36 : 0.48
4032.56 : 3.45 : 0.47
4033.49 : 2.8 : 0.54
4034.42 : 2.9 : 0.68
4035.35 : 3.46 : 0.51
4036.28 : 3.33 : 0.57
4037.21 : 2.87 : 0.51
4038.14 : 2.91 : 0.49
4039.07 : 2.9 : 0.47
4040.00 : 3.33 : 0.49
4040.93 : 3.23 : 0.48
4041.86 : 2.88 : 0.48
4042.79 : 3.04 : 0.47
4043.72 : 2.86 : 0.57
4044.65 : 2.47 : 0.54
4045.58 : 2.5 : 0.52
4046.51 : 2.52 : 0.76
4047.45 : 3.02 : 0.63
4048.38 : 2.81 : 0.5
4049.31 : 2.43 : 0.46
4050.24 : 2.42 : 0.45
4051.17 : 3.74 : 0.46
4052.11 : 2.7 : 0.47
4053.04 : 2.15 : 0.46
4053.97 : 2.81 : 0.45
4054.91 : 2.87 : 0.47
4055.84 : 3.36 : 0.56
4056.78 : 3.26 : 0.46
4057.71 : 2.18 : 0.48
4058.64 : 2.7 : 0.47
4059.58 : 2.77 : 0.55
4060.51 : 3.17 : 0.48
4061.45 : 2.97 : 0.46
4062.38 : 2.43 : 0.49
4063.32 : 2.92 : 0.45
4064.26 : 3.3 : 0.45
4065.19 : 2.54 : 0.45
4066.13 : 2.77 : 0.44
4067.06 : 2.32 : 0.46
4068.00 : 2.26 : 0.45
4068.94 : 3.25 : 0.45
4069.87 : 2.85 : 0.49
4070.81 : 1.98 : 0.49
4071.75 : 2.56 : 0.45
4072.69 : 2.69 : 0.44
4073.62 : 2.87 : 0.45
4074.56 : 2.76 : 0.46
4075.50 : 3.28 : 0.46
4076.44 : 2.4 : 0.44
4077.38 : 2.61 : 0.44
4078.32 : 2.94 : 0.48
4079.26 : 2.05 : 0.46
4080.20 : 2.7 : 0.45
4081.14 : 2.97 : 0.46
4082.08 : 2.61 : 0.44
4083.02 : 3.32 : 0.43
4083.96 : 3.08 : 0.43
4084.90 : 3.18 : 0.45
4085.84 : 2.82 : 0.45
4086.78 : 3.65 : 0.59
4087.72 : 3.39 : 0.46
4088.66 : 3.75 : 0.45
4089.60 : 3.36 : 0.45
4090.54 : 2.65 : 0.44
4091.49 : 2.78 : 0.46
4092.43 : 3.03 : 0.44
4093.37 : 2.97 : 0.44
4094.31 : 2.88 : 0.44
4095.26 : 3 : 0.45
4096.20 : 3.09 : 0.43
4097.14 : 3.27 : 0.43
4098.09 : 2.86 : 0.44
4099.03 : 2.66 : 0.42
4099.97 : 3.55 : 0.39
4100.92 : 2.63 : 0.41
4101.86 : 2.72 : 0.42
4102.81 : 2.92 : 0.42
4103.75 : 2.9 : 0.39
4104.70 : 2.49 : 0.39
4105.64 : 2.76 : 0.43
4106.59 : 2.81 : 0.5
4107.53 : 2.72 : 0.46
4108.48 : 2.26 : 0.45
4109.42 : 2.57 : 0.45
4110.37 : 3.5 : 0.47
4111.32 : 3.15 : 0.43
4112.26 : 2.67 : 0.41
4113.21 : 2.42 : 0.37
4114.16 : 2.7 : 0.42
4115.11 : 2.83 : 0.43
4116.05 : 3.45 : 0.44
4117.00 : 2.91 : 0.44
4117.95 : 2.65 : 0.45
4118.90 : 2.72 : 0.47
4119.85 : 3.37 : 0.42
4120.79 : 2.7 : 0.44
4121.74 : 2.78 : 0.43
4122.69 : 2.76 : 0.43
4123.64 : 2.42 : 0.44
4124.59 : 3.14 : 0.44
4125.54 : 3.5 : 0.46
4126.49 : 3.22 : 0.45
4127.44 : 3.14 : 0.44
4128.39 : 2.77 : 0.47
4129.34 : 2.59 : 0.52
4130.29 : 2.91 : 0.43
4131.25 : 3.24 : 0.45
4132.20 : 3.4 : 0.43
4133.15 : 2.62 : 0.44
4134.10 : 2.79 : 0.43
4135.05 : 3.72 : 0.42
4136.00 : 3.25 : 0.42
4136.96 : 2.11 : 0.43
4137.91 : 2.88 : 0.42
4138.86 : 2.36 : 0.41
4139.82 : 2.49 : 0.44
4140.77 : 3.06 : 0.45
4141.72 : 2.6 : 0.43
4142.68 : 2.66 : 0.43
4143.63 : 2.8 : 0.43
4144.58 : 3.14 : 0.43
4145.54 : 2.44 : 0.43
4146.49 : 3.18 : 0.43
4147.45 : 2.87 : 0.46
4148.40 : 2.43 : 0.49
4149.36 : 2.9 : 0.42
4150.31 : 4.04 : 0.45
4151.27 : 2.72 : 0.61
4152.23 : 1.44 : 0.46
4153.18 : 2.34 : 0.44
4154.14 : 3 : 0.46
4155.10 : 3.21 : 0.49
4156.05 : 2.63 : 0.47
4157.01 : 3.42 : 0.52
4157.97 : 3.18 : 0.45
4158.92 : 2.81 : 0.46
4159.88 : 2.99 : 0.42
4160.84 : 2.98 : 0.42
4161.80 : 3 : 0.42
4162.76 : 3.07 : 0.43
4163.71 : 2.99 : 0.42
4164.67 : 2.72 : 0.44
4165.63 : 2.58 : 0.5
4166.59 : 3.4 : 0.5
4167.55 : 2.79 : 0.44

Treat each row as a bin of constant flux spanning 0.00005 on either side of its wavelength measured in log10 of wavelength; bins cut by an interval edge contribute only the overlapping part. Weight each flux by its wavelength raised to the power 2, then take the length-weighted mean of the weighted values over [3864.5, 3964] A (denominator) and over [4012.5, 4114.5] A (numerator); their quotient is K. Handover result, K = 1.11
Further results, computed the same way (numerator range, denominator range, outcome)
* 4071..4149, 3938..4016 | 1.13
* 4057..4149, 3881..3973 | 1.15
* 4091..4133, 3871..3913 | 1.13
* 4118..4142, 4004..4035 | 1.06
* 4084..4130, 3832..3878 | 1.14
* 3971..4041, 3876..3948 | 1.09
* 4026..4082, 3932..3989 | 1.14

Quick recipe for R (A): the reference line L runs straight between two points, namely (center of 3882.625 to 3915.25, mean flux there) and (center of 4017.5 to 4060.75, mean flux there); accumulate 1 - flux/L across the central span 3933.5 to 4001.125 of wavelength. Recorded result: 5.0 A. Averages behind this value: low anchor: 2.84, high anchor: 2.87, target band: 2.64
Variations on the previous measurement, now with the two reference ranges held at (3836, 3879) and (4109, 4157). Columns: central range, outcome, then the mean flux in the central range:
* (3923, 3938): 2.54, 2.44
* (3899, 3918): 0.09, 2.93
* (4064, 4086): 1.06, 2.75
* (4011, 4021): 0.14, 2.87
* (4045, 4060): 0.69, 2.76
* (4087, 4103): -0.89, 3.04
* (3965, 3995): 3.47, 2.58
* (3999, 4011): -0.38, 3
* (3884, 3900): 0.59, 2.84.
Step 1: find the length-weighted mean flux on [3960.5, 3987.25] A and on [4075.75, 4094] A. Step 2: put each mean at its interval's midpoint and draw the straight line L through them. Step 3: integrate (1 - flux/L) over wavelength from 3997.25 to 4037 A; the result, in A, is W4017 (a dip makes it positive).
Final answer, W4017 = -3.9 A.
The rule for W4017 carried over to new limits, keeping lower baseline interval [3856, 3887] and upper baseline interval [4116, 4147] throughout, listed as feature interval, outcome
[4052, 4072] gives 1.2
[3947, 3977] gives 3.2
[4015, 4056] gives 0.6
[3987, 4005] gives 0.5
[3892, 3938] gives 3.8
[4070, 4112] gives 0.3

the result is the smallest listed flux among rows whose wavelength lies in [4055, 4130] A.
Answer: 1.98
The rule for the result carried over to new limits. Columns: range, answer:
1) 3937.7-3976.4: 1.63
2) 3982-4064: 1.82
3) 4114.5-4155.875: 1.44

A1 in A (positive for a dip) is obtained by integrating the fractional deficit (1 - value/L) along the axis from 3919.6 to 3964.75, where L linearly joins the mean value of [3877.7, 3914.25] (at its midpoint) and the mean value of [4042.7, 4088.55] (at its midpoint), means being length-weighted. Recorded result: 2.8 A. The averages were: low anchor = 2.82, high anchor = 2.81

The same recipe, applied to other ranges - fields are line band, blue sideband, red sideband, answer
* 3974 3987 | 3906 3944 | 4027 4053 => 0.7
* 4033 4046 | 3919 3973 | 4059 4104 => -0.8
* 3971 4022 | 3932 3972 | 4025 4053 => -0.6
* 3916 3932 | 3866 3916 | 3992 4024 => 1.1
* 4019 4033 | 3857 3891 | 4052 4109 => 0.1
